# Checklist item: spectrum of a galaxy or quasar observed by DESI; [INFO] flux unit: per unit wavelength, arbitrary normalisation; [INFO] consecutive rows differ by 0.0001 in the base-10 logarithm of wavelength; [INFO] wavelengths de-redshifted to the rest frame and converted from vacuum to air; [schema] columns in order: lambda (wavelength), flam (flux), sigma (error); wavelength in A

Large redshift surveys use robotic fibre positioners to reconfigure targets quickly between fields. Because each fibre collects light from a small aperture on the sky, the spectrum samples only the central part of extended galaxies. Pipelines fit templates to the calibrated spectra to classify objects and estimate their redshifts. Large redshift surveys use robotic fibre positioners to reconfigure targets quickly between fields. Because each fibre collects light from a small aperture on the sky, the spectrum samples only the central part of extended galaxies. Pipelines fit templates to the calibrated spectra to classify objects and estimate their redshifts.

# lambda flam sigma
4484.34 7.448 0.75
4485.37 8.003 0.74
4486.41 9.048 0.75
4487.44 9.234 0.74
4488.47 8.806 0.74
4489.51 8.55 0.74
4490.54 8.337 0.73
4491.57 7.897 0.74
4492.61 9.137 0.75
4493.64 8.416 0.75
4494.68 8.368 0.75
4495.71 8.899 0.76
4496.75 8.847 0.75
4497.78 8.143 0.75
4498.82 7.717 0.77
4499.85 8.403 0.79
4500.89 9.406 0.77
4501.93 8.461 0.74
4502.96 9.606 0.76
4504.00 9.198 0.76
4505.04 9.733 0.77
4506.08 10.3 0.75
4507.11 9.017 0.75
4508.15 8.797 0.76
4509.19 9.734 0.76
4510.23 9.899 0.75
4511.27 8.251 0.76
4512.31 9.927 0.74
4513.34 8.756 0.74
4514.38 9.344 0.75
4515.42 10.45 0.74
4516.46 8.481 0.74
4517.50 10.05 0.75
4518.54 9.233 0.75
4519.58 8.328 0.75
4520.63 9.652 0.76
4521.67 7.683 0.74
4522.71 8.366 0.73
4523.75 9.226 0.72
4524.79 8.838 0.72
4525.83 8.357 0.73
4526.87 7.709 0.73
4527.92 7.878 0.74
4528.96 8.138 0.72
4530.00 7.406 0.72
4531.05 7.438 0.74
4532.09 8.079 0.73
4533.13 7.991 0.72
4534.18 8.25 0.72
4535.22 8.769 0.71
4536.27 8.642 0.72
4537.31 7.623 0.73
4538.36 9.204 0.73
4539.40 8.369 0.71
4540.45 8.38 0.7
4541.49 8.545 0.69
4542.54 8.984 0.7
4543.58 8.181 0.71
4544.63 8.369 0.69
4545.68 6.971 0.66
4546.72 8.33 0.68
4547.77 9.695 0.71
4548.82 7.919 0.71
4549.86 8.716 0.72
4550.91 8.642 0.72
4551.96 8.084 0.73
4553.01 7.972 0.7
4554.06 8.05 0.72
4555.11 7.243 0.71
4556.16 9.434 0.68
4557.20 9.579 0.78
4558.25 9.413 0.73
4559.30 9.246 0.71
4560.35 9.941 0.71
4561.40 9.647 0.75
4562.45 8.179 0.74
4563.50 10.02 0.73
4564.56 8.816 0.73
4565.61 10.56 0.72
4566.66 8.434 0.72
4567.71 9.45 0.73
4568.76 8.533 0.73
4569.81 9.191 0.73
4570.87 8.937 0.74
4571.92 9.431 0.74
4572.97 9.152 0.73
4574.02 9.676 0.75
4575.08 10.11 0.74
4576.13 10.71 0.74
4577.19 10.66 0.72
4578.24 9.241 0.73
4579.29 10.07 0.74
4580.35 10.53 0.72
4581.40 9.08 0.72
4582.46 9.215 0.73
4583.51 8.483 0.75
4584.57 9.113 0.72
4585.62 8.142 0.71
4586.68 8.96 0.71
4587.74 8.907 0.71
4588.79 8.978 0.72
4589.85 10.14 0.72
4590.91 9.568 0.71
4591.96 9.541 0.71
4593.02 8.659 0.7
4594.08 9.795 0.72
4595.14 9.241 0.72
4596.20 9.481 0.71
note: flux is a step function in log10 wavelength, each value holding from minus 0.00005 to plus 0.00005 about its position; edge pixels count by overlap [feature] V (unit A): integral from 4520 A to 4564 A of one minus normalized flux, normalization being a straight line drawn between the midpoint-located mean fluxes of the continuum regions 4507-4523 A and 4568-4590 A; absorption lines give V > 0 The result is 3.5 A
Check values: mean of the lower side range 9.13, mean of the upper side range 9.38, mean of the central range 8.5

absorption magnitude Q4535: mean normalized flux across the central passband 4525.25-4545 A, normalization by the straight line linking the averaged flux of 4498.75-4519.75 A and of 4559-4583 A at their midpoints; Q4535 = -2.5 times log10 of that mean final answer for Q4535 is 0.14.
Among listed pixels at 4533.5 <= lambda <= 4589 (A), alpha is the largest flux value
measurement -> 10.71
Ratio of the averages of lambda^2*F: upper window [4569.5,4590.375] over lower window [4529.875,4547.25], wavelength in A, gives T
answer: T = 1.17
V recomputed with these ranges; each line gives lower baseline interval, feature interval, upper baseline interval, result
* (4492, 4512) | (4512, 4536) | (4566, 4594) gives 1.2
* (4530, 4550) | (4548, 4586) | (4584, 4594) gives -1.7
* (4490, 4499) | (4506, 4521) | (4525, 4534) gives -2.1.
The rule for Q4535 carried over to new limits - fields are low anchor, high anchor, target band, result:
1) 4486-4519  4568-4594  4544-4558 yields 0.103 mag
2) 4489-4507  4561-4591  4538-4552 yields 0.084 mag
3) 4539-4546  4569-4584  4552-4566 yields -0.013 mag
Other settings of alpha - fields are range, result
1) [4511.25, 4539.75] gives 10.45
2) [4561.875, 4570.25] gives 10.56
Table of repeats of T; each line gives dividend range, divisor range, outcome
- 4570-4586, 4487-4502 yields 1.15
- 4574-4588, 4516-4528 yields 1.12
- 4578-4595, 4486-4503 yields 1.12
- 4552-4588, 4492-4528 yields 1.06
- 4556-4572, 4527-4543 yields 1.14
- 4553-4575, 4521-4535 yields 1.14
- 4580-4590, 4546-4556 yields 1.11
